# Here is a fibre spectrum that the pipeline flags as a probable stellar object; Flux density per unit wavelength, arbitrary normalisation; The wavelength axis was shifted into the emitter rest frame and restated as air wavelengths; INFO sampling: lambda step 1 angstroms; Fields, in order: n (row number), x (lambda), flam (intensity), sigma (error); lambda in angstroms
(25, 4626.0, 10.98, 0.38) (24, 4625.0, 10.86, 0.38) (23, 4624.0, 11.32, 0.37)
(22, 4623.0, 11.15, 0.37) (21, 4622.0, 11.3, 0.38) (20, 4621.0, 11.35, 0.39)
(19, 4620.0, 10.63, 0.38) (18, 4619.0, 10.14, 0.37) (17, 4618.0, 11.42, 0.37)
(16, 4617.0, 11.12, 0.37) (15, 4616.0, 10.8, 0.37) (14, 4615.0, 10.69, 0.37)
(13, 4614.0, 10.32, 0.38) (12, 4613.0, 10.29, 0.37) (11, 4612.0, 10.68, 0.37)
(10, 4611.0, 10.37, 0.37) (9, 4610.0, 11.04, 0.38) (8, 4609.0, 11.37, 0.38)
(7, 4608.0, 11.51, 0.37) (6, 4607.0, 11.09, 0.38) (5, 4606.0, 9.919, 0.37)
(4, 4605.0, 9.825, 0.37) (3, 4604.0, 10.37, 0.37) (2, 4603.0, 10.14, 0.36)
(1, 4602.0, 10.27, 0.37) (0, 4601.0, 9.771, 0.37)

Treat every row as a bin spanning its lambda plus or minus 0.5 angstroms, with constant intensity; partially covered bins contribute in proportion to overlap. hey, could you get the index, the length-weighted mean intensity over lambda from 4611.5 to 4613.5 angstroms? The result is 10.5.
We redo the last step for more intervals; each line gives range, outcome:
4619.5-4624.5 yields 11.2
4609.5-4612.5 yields 10.7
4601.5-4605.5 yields 10.2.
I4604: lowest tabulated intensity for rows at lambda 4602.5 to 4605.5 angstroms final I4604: 9.825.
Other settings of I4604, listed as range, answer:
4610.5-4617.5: 10.29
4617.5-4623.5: 10.14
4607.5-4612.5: 10.37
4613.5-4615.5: 10.32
